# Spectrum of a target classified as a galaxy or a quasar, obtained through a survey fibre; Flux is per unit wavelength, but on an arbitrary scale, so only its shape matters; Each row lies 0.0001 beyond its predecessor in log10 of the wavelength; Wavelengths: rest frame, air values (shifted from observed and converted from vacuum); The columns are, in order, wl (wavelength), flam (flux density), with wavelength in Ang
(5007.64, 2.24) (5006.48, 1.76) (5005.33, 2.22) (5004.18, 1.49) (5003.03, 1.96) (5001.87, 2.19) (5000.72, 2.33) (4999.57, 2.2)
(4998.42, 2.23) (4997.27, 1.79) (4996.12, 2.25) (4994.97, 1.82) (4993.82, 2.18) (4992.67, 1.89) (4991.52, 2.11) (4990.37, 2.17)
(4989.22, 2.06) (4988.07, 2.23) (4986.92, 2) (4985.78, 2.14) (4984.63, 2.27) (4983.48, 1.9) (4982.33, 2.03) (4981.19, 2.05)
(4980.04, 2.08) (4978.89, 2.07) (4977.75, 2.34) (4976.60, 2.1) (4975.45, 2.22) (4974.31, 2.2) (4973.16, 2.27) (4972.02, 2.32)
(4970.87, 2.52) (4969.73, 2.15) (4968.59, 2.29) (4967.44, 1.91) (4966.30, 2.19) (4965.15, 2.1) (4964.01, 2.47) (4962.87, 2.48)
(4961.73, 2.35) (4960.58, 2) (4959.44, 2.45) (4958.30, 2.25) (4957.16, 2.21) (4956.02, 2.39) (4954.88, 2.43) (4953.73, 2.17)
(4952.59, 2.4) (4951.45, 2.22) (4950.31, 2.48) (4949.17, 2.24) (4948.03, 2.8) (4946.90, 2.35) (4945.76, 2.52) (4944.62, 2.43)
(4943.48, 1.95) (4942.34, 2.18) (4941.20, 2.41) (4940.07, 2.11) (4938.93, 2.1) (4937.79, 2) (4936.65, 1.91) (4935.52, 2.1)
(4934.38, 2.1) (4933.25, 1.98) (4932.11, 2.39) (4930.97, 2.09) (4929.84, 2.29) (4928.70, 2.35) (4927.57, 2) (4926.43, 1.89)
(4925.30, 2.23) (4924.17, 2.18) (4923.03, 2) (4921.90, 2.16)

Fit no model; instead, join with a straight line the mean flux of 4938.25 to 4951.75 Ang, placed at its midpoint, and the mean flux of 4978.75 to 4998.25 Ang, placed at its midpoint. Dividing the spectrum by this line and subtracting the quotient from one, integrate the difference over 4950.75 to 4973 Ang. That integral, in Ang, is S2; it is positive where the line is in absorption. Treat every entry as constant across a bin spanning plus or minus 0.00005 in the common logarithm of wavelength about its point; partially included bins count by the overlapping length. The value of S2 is -0.6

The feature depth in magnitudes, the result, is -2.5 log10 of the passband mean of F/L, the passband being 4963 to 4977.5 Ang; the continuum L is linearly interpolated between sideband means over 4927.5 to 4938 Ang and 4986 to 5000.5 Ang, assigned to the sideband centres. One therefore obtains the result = -0.07 mag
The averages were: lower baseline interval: 2.13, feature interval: 2.24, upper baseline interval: 2.09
